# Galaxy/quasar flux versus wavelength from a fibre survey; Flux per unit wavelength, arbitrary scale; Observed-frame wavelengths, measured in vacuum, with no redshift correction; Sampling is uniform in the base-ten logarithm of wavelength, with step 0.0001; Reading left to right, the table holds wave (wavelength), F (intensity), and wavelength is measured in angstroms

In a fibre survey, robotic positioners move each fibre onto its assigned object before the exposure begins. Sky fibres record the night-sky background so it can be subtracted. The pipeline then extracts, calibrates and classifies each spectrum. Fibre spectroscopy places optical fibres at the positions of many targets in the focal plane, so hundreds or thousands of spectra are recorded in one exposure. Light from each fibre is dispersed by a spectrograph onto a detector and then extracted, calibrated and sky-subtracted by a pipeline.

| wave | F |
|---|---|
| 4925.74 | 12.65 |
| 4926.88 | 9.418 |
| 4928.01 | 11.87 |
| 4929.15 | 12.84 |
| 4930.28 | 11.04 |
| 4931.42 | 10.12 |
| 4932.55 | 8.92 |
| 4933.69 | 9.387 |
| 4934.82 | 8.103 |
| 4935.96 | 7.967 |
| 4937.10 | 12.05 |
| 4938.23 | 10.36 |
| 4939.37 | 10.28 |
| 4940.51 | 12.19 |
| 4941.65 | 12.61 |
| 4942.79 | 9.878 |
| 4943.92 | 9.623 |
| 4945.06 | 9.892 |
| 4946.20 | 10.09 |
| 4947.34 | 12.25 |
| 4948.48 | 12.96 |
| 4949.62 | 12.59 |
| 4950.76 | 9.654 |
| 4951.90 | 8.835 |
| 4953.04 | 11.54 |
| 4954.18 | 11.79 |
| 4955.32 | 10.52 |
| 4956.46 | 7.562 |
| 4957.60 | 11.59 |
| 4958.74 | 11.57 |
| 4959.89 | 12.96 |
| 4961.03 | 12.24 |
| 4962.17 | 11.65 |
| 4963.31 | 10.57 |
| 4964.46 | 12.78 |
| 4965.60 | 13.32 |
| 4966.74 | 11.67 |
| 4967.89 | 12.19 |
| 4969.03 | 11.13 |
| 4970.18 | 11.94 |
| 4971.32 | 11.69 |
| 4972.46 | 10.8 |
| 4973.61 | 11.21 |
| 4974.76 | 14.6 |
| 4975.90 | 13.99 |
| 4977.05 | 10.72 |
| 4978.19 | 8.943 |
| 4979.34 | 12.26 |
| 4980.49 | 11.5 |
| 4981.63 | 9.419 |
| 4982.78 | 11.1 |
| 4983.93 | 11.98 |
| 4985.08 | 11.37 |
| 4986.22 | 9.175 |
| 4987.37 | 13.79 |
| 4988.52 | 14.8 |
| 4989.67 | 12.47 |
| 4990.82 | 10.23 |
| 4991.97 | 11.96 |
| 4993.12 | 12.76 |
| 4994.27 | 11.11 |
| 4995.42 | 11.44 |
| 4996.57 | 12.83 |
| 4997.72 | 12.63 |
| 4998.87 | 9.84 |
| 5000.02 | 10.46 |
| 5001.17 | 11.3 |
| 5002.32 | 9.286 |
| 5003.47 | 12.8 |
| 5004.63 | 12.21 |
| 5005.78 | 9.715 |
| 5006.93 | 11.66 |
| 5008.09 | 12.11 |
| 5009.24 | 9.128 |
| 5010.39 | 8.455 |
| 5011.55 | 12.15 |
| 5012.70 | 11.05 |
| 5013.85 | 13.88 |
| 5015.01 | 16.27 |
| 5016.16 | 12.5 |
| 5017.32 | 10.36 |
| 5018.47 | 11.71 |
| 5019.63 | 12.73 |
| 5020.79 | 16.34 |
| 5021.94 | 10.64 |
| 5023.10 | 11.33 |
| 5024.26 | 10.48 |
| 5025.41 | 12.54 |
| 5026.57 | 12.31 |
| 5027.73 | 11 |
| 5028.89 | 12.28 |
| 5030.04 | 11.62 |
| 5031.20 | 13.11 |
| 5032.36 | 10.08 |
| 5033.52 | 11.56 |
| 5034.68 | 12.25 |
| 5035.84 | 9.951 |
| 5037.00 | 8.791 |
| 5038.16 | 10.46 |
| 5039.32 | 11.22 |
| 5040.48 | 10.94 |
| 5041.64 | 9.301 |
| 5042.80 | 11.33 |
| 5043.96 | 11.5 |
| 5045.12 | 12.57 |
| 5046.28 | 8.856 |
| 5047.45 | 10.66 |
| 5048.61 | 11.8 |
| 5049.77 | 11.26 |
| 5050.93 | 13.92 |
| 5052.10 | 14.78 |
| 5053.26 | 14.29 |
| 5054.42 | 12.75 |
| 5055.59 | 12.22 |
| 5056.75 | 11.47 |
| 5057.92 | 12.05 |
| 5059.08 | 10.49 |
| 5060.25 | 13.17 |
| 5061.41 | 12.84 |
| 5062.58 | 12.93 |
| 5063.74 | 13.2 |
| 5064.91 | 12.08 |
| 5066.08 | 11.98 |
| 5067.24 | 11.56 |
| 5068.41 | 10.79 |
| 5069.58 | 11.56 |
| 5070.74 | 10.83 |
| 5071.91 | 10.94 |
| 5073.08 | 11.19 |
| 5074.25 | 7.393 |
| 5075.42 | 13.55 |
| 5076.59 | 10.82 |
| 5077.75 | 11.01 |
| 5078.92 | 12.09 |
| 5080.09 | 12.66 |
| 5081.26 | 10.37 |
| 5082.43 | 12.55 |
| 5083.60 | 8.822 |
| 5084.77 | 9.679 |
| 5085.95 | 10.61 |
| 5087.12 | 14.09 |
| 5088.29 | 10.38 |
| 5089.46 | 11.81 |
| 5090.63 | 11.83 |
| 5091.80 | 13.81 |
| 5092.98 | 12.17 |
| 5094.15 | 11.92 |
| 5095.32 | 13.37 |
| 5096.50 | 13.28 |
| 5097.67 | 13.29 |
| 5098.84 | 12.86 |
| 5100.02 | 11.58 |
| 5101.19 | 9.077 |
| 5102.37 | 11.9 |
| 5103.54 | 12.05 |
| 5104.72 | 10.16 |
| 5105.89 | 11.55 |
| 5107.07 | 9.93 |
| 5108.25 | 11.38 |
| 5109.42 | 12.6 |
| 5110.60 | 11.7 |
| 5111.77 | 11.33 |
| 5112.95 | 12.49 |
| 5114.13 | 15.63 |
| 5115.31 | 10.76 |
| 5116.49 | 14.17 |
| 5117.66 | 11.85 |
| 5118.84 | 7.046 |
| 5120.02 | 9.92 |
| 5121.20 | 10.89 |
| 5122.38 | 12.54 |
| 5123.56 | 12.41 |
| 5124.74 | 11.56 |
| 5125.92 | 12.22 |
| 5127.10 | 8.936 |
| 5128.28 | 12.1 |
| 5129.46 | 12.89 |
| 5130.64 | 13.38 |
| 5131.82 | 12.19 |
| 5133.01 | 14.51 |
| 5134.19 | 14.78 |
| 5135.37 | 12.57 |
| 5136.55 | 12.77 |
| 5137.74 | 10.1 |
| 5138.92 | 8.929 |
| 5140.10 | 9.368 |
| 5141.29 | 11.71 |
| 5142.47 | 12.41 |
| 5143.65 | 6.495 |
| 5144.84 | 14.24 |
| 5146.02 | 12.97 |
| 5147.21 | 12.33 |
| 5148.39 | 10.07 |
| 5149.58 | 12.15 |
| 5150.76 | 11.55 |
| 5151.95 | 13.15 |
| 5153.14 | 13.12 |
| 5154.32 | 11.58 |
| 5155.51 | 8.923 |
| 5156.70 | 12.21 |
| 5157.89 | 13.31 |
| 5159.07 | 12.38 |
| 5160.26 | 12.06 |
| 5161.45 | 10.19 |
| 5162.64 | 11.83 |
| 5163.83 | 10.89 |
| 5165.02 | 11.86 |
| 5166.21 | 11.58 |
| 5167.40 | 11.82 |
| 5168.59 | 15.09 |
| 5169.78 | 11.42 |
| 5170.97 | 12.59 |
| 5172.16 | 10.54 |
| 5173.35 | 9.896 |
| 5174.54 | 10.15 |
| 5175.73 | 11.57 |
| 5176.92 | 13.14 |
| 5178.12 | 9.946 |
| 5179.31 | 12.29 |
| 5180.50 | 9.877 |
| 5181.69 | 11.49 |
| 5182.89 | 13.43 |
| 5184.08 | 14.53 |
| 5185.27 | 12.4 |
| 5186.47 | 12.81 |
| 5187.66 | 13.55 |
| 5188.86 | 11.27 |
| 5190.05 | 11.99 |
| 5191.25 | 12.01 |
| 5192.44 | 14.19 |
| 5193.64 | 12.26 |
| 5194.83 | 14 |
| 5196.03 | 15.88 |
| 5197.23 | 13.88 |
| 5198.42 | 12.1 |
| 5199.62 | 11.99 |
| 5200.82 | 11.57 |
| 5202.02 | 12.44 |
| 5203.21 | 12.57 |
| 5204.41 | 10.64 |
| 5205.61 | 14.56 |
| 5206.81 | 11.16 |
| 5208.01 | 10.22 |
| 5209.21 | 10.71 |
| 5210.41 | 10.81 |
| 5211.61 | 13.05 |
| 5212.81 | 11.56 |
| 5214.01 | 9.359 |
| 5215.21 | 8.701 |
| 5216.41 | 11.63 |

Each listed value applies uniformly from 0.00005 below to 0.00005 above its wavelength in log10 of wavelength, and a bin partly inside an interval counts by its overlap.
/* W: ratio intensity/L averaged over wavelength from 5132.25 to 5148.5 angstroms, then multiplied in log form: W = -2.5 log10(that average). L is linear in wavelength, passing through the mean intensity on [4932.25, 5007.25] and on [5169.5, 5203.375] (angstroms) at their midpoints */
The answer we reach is 0.03 mag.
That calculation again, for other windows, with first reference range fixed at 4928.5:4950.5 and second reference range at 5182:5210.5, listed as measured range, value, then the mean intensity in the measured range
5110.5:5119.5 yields 0.008 mag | 11.9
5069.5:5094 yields 0.035 mag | 11.3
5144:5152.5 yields 0.003 mag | 12.2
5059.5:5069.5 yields -0.059 mag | 12.2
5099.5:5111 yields 0.067 mag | 11.2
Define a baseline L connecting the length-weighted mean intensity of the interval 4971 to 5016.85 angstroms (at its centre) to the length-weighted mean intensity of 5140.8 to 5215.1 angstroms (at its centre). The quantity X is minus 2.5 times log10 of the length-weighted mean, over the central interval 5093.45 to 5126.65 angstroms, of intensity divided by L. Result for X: 0.01 mag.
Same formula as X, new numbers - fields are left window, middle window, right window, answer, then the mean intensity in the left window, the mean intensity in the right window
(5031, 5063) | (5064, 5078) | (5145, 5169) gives 0.05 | 11.6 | 12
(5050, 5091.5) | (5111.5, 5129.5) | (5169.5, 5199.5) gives 0.03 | 11.8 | 12.3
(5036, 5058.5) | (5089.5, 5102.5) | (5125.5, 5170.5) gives -0.05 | 11.6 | 11.8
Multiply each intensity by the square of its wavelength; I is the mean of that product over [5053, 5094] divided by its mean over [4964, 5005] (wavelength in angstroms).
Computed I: 1.03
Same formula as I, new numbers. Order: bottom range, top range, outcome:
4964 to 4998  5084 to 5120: 1.04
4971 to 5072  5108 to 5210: 1.08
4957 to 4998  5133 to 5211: 1.09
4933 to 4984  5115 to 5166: 1.12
